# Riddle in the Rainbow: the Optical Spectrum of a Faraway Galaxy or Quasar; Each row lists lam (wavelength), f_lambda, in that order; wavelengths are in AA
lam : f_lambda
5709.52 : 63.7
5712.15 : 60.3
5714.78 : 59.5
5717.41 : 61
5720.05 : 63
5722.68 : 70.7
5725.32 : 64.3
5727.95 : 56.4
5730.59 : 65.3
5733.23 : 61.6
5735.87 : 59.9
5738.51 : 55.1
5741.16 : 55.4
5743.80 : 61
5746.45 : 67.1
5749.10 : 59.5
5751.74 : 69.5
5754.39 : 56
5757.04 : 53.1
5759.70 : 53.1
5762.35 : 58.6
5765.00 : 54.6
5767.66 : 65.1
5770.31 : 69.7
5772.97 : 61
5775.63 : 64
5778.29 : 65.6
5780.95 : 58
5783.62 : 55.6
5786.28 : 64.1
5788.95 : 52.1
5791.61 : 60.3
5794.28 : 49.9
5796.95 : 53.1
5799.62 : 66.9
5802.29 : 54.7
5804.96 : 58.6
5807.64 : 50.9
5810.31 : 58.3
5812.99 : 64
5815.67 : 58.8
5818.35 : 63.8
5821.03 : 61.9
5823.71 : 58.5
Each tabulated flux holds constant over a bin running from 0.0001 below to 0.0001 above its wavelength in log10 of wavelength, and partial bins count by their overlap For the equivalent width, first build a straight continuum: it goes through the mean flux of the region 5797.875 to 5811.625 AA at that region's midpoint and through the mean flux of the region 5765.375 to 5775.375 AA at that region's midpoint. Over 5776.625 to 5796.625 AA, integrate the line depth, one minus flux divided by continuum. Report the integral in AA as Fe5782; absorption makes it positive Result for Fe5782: 1.1 AA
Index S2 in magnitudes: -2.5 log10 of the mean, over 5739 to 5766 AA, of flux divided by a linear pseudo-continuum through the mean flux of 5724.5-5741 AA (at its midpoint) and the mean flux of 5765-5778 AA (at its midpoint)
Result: 0.06 mag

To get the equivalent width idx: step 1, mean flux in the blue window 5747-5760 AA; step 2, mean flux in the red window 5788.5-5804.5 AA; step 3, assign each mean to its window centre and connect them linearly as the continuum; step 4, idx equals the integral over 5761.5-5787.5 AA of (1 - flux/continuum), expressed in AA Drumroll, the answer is -1.7 AA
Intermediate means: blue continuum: 59.2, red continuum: 56.6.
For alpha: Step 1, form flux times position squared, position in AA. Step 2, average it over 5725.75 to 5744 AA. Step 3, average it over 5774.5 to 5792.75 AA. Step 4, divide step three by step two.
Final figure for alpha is 1.03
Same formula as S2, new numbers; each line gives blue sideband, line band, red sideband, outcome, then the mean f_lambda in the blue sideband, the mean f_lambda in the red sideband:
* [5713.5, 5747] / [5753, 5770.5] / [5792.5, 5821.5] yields 0.04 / 61.4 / 58.2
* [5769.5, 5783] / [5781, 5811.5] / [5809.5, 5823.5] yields 0.10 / 63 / 61.2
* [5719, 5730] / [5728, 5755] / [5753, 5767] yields -0.02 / 63.8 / 55.6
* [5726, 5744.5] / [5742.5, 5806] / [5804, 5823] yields 0.00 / 59.4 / 59.4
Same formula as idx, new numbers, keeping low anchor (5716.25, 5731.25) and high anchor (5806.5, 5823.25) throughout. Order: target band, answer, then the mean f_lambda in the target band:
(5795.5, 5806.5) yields 0.4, 58.1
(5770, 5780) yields -0.5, 64.3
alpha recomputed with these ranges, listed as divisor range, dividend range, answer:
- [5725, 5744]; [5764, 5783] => 1.06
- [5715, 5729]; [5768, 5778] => 1.05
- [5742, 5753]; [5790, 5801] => 0.91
